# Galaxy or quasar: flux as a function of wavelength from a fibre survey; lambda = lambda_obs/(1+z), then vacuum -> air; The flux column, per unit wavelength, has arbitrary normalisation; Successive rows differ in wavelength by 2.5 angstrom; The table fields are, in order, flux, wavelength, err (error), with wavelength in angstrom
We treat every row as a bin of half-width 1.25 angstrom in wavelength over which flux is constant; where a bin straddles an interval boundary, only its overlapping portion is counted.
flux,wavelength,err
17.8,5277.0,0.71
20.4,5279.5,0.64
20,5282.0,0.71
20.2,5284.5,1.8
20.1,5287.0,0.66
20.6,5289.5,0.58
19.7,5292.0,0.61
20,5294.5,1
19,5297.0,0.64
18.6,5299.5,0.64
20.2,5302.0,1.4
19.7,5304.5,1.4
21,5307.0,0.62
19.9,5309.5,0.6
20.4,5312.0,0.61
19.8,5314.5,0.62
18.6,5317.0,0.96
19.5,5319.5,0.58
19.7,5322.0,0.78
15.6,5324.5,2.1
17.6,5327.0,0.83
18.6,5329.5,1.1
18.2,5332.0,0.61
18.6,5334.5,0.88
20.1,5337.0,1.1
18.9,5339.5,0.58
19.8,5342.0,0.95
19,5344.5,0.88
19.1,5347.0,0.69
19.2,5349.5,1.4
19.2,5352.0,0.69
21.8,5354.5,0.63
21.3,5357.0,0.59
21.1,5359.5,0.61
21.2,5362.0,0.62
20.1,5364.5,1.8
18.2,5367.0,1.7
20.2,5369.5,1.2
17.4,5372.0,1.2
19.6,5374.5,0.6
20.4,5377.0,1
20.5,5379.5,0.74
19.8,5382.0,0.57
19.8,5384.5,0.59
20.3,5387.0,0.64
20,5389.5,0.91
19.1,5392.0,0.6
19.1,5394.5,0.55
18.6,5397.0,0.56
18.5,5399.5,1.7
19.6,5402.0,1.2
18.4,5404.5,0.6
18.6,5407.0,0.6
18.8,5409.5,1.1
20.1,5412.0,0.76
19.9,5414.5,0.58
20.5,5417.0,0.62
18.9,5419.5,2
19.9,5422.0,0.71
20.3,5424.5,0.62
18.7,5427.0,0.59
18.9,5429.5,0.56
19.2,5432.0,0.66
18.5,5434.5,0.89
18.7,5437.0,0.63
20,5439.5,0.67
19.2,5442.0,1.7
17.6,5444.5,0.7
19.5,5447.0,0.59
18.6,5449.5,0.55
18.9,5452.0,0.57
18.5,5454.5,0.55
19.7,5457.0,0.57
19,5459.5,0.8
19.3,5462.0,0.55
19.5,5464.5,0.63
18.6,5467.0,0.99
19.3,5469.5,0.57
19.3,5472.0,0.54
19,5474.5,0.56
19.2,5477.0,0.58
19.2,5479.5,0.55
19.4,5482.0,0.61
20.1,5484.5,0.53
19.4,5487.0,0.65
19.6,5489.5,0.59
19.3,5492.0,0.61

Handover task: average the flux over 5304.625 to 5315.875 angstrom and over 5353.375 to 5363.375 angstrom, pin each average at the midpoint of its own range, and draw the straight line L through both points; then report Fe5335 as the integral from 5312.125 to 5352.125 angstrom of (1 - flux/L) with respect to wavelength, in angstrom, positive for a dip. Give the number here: 3.5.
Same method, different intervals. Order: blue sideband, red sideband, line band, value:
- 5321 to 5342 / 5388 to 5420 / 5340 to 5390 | -2.78 angstrom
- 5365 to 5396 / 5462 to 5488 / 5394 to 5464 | 1.03 angstrom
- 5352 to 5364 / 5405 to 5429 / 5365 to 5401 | 1.71 angstrom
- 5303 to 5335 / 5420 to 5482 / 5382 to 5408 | -0.21 angstrom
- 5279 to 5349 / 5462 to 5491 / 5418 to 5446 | 0.35 angstrom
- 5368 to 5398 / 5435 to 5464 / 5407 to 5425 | -0.36 angstrom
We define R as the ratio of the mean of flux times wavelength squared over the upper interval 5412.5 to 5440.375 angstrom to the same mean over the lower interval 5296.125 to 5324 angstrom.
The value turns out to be 1.0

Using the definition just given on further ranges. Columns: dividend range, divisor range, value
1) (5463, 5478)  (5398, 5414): 1.03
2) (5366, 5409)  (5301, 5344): 1.03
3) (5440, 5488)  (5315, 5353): 1.07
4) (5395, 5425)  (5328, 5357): 1.02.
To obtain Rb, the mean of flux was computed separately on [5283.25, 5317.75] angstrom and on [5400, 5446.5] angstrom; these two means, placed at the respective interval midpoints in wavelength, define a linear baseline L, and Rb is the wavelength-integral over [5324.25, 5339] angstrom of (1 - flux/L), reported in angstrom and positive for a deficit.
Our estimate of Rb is 1.0 angstrom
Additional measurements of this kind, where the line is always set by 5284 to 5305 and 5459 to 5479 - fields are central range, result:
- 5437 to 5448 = 0.1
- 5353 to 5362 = -0.8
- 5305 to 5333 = 1.0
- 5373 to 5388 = -0.4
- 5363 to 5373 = 0.2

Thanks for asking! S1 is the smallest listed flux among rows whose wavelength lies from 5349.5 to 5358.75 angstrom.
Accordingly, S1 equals 19.2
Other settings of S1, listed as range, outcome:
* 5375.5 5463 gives 17.6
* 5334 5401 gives 17.4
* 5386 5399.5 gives 18.5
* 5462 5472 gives 18.6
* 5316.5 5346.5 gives 15.6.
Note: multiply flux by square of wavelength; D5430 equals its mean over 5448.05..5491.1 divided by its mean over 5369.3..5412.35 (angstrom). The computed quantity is 1.0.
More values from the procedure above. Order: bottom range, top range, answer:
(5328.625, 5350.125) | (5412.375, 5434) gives 1.06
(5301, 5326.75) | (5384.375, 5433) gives 1.04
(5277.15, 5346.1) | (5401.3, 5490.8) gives 1.04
